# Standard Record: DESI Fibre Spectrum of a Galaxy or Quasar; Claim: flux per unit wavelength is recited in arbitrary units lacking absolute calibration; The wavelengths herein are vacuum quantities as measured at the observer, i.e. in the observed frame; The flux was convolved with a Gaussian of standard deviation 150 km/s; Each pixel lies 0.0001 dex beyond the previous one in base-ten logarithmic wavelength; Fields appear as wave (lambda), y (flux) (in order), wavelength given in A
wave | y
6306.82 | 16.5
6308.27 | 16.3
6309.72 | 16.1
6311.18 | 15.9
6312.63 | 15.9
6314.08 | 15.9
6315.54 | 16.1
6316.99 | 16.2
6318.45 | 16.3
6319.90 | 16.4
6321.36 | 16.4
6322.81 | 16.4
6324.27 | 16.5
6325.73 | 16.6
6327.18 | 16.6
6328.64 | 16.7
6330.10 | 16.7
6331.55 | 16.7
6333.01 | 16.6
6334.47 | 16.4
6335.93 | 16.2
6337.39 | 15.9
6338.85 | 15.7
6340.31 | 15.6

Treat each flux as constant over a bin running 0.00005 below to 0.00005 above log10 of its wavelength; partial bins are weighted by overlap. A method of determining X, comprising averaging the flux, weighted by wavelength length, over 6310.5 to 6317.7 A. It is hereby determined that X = 16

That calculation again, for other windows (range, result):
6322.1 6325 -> 16.4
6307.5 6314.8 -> 16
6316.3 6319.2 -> 16.3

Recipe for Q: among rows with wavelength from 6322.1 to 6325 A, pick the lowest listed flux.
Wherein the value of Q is 16.4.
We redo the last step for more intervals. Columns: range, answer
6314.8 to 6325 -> 16.1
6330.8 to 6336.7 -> 16.2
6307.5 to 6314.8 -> 15.9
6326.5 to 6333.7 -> 16.6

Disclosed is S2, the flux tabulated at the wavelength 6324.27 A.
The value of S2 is 16.5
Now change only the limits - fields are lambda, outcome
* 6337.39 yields 15.9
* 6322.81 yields 16.4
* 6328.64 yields 16.7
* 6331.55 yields 16.7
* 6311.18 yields 15.9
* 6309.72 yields 16.1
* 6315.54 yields 16.1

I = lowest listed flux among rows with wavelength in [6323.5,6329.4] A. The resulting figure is 16.5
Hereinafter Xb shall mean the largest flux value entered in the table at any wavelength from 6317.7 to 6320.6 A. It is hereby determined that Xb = 16.4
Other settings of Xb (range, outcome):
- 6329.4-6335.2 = 16.7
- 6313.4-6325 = 16.5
